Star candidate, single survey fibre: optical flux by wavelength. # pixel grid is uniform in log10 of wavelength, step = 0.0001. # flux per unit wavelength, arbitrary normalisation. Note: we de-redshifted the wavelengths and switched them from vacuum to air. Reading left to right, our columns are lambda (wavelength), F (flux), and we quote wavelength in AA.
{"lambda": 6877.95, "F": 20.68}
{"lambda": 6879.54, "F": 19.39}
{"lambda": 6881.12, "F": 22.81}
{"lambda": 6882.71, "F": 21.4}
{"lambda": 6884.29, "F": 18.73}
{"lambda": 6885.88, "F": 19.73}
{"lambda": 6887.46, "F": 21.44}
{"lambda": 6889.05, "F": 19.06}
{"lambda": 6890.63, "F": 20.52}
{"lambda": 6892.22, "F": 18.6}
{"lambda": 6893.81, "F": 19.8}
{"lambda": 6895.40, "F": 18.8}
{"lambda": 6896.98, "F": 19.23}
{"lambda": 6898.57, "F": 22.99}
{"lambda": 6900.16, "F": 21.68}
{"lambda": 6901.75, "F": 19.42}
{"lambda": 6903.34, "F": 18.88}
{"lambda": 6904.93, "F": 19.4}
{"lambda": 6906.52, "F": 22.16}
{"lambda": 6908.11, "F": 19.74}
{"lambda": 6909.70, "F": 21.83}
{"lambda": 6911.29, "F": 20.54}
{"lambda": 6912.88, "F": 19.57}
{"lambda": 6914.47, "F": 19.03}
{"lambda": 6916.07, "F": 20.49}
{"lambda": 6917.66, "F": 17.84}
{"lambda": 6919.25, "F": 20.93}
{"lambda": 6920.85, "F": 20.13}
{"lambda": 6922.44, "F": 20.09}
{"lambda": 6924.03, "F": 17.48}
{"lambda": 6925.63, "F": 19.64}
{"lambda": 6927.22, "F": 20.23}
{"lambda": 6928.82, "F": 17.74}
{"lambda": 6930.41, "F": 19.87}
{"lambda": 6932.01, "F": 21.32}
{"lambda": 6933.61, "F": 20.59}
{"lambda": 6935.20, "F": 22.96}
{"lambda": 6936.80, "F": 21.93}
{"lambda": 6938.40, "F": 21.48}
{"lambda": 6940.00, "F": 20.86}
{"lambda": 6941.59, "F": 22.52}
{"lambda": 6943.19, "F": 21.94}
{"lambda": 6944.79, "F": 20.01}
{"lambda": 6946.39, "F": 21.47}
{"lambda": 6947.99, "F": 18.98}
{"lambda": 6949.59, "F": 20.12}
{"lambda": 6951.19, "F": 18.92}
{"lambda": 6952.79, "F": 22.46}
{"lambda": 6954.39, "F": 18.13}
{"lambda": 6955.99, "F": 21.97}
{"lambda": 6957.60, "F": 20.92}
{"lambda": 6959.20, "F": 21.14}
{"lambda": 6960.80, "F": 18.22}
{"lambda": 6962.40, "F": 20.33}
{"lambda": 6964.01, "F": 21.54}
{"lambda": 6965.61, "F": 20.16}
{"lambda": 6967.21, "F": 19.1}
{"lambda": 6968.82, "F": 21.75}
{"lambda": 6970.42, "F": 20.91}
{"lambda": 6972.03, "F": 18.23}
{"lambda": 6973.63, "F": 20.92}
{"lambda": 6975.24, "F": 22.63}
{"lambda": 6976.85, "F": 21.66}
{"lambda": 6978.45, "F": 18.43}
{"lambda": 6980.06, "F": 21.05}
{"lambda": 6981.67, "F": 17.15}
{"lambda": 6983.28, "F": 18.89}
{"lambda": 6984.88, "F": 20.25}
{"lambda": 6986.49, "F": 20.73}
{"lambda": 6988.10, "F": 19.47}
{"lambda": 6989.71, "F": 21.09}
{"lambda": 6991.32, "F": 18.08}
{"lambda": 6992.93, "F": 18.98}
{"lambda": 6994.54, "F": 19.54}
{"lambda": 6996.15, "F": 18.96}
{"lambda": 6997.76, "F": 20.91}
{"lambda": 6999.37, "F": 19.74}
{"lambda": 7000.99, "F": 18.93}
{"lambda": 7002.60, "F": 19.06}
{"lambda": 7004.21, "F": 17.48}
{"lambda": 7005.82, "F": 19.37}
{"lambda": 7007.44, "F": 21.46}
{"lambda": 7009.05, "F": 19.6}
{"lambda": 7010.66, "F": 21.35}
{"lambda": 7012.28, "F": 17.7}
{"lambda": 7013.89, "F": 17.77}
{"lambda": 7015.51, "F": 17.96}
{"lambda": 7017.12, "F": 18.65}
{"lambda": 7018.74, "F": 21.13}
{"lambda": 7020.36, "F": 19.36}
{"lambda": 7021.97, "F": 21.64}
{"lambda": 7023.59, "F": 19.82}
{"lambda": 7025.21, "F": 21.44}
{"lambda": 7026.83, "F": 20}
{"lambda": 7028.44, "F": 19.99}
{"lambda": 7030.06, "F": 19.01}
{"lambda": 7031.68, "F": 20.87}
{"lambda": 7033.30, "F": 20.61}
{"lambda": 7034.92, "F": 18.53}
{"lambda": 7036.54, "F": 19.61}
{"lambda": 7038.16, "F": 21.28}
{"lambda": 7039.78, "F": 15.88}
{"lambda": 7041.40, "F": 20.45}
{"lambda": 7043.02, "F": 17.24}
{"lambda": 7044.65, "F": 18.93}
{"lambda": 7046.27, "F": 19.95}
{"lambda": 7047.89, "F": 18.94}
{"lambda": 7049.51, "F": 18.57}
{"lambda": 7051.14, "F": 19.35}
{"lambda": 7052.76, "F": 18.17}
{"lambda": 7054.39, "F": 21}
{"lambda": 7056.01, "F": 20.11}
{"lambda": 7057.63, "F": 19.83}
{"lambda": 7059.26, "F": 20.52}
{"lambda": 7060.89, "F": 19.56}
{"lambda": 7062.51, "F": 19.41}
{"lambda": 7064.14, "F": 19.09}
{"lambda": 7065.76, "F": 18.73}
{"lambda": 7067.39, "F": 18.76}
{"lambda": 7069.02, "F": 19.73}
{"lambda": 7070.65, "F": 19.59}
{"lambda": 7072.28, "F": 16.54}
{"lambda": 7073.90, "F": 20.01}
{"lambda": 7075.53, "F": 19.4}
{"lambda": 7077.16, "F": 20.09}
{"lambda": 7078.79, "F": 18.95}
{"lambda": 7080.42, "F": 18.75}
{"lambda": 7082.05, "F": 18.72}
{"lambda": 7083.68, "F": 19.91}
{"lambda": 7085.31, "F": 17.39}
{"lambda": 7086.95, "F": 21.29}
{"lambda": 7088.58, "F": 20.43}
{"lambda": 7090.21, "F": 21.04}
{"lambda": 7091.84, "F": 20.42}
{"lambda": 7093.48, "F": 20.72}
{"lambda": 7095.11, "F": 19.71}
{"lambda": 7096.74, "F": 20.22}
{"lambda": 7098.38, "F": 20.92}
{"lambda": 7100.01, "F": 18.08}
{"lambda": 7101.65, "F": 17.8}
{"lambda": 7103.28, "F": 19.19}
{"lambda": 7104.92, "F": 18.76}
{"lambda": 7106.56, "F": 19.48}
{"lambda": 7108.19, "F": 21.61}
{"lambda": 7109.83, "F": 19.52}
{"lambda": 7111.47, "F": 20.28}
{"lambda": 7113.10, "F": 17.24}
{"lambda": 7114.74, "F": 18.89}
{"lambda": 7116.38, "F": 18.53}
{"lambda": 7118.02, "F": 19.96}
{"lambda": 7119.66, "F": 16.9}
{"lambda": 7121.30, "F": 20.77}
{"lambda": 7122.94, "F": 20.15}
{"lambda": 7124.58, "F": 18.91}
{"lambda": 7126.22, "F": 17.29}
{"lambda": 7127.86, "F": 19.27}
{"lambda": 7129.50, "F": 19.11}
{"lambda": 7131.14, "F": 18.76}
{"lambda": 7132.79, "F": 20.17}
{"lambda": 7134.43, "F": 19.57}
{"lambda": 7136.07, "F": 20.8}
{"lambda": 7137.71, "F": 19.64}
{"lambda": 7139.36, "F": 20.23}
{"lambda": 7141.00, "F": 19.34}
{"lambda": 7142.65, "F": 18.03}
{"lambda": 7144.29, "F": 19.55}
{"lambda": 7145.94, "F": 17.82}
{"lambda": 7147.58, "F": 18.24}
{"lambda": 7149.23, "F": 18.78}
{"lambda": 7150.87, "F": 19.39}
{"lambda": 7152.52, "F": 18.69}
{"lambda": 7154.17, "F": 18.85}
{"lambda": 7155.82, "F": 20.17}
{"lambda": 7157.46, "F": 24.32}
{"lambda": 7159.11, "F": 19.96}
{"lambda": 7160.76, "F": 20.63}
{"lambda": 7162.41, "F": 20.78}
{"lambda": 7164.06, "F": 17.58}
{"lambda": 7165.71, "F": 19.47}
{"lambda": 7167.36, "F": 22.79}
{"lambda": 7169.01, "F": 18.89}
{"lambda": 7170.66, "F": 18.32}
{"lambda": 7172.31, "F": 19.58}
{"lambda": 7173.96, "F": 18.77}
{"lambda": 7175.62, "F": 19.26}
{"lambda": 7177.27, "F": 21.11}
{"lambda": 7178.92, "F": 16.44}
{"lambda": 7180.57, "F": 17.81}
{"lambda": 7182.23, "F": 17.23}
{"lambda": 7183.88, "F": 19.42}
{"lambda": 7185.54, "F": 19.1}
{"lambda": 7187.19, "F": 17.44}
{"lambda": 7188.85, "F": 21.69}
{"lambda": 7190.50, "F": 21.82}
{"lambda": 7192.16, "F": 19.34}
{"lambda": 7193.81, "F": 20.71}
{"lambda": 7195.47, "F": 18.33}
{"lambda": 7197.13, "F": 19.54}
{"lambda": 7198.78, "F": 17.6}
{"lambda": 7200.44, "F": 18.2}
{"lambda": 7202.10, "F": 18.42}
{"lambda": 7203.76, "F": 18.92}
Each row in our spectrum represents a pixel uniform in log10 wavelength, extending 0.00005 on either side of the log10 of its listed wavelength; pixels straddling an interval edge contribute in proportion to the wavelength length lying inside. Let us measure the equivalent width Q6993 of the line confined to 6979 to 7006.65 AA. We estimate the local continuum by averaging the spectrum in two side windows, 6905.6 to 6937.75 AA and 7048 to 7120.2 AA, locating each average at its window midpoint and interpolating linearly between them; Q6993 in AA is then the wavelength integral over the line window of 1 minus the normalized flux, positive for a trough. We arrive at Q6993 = 0.7 AA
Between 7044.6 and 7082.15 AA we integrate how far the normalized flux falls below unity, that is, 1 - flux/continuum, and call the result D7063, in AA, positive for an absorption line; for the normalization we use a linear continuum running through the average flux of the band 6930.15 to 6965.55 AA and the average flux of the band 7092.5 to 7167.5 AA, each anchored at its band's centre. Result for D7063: 1.2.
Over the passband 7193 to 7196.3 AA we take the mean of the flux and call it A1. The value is 19.5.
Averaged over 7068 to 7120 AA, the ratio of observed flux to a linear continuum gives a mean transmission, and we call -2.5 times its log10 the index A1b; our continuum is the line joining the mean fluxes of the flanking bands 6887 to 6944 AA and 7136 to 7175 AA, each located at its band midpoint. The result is 0.02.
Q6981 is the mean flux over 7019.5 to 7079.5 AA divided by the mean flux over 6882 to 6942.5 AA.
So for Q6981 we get 0.96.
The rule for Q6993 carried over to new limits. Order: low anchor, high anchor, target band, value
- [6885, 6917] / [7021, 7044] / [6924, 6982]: -1.4 AA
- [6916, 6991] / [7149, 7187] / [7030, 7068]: 1.0 AA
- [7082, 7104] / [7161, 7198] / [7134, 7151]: 0.3 AA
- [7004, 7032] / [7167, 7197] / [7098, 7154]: 0.8 AA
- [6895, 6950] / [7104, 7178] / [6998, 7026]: 0.6 AA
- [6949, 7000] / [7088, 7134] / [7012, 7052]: 0.8 AA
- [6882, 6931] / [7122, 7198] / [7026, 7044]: 0.2 AA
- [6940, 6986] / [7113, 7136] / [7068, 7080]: 0.2 AA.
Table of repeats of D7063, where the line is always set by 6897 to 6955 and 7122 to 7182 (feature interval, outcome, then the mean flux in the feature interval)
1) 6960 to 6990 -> 0.05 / 20.1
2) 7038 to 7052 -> 0.71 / 18.8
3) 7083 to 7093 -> -0.23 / 20.1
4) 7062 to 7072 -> 0.35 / 19.1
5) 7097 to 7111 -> 0.08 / 19.5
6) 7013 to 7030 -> 0.18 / 19.7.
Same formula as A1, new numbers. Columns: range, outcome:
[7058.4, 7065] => 19.6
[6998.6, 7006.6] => 18.9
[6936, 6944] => 21.7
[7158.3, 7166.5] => 19.7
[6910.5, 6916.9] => 19.9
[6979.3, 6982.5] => 19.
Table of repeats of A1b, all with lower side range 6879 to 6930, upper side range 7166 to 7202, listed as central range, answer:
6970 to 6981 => -0.038 mag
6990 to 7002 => 0.020 mag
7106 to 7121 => 0.010 mag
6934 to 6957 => -0.059 mag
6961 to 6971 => -0.037 mag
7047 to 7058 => 0.008 mag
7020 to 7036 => -0.028 mag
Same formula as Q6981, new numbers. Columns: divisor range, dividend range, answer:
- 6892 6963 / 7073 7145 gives 0.96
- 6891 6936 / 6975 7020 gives 0.97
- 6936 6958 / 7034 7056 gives 0.92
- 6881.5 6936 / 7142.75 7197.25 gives 0.97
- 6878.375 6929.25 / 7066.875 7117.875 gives 0.97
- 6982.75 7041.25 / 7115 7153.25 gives 0.98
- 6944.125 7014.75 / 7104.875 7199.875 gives 0.97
